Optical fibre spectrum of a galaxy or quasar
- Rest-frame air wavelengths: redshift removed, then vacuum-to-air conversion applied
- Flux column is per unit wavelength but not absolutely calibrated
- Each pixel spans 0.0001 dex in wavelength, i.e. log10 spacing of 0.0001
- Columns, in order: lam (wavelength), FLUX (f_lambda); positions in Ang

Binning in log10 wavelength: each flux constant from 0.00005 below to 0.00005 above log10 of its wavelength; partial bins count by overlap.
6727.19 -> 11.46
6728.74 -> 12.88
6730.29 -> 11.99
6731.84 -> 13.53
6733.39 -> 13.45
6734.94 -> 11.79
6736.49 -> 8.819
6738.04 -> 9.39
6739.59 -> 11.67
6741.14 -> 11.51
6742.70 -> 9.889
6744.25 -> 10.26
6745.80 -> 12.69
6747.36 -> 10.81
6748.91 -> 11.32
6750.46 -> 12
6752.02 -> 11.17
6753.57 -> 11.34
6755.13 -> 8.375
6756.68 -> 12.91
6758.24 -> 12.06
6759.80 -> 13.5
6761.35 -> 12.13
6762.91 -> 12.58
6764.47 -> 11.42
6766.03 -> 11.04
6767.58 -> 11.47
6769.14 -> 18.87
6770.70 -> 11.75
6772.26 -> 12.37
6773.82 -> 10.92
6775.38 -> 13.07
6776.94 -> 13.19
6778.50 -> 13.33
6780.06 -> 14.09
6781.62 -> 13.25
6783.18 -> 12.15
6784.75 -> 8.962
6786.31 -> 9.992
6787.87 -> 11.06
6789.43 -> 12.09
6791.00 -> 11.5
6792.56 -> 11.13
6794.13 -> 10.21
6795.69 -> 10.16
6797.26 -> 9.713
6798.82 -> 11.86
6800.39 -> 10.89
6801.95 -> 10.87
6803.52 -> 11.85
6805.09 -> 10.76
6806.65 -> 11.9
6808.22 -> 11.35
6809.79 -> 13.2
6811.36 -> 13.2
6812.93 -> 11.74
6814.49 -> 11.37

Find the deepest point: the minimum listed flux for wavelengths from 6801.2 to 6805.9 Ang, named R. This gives 10.76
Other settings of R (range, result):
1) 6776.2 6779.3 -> 13.19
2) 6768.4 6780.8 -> 10.92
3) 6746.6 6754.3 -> 10.81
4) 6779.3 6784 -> 12.15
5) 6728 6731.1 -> 11.99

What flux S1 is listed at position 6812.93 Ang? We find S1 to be 11.74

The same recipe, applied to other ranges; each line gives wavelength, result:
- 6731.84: 13.53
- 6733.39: 13.45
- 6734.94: 11.79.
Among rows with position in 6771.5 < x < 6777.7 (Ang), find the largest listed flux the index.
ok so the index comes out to 13.19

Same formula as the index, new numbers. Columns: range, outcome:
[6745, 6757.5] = 12.91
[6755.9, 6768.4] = 13.5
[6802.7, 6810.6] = 13.2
